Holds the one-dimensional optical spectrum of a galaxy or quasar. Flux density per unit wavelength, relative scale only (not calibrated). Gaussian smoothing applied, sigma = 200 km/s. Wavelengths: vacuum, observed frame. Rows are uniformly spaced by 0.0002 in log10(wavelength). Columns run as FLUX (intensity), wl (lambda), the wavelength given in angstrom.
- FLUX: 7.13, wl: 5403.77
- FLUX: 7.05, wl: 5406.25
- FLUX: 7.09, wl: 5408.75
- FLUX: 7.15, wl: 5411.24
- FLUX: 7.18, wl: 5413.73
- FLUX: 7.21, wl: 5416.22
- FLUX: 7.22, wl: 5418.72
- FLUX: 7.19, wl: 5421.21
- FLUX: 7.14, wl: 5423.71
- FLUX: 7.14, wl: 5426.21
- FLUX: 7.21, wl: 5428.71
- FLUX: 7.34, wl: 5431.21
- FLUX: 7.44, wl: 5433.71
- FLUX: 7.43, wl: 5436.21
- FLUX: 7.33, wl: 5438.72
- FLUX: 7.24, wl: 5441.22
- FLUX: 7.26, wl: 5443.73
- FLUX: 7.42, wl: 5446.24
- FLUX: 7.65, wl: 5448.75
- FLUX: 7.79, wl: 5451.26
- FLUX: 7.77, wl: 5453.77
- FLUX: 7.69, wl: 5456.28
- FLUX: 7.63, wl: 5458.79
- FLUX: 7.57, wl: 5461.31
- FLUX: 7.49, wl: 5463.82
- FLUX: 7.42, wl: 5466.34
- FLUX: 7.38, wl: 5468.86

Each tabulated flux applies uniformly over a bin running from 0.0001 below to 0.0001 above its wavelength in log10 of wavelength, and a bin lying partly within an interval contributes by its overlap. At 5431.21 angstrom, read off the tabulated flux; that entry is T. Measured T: 7.34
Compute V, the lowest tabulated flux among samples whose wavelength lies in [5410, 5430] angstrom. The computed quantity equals 7.14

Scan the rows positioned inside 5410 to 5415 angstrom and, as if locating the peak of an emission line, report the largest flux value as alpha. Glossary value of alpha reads 7.18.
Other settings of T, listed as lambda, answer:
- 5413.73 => 7.18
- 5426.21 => 7.14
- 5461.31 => 7.57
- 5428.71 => 7.21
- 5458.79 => 7.63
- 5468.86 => 7.38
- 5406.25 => 7.05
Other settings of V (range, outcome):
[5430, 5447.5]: 7.24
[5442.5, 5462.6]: 7.26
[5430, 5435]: 7.34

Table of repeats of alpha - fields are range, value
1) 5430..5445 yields 7.44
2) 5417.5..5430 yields 7.22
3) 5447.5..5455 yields 7.79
